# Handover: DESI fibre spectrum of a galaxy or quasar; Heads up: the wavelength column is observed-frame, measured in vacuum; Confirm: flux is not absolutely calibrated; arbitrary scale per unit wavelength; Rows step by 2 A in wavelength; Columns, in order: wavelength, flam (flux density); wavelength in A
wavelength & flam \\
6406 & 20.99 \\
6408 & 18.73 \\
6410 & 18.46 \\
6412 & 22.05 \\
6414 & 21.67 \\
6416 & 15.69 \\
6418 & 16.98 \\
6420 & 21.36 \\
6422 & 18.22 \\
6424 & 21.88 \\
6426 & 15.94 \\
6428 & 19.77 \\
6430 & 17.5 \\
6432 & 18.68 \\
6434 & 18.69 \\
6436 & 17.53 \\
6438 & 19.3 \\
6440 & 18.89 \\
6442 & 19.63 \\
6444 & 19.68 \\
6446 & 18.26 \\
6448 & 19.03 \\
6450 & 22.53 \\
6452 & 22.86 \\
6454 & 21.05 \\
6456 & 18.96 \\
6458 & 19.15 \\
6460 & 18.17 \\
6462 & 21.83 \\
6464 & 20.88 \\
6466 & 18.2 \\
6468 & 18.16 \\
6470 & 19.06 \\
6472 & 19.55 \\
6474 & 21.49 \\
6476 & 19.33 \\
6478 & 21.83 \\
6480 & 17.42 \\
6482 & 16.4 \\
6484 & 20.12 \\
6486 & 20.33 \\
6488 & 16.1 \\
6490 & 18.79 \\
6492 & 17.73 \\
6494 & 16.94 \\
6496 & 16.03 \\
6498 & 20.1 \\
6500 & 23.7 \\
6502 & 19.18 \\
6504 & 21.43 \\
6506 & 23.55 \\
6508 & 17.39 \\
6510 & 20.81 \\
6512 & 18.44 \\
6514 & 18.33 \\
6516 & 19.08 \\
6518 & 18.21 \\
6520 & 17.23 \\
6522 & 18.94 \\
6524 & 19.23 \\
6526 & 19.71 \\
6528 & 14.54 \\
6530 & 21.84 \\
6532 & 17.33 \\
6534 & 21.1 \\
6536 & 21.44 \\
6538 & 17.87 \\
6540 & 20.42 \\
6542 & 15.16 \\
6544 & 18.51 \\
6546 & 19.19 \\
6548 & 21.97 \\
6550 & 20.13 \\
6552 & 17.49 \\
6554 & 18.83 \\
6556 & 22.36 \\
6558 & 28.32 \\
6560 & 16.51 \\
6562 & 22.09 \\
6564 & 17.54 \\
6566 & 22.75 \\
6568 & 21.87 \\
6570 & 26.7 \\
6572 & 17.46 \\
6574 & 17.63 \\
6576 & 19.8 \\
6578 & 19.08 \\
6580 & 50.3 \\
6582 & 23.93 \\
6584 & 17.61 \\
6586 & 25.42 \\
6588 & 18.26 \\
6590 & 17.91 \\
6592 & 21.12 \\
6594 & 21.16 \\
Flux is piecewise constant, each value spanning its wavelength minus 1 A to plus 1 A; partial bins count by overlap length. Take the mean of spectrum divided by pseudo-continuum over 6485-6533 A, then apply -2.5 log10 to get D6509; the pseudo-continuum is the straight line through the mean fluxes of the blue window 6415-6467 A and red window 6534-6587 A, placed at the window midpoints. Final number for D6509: 0.09 mag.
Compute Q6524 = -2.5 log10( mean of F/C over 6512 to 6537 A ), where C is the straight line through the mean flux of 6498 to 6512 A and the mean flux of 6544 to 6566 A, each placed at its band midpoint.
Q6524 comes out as 0.10 mag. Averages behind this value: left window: 20.8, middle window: 18.9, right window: 20.5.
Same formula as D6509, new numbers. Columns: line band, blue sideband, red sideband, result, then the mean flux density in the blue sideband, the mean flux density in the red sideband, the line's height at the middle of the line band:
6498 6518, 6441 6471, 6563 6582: 0.07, 19.8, 23.7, 21.6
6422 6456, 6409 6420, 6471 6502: -0.01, 19.2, 19.1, 19.1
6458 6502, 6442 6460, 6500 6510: 0.07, 20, 20.8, 20.4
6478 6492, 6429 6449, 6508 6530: 0.01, 18.7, 18.6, 18.6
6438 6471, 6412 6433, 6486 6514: -0.04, 18.9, 19.3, 19.1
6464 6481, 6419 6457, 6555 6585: 0.05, 19.5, 22.9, 20.4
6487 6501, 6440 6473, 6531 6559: 0.08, 19.8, 20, 19.9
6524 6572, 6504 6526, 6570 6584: 0.10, 19.3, 24.3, 22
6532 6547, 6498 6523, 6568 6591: 0.11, 19.7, 23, 21.1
